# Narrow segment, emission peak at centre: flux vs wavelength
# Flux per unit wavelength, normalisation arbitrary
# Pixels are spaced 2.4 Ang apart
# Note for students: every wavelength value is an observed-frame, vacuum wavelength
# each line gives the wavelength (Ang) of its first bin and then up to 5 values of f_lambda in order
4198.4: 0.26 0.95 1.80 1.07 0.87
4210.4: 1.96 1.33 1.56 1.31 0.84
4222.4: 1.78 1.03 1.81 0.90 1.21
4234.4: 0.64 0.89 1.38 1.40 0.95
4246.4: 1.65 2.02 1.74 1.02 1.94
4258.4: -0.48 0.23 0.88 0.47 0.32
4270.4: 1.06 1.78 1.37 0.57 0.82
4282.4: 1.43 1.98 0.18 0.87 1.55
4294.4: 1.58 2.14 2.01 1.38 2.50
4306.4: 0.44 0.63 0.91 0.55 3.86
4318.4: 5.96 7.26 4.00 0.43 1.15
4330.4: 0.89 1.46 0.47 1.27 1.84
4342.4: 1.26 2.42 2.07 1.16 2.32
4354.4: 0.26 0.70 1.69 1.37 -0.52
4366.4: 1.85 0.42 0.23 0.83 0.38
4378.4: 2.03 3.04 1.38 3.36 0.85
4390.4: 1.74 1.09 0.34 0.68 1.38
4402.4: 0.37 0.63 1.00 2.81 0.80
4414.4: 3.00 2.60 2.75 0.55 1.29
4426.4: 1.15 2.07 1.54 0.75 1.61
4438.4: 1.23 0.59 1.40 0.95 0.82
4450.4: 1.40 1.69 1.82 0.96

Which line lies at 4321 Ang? [O II]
